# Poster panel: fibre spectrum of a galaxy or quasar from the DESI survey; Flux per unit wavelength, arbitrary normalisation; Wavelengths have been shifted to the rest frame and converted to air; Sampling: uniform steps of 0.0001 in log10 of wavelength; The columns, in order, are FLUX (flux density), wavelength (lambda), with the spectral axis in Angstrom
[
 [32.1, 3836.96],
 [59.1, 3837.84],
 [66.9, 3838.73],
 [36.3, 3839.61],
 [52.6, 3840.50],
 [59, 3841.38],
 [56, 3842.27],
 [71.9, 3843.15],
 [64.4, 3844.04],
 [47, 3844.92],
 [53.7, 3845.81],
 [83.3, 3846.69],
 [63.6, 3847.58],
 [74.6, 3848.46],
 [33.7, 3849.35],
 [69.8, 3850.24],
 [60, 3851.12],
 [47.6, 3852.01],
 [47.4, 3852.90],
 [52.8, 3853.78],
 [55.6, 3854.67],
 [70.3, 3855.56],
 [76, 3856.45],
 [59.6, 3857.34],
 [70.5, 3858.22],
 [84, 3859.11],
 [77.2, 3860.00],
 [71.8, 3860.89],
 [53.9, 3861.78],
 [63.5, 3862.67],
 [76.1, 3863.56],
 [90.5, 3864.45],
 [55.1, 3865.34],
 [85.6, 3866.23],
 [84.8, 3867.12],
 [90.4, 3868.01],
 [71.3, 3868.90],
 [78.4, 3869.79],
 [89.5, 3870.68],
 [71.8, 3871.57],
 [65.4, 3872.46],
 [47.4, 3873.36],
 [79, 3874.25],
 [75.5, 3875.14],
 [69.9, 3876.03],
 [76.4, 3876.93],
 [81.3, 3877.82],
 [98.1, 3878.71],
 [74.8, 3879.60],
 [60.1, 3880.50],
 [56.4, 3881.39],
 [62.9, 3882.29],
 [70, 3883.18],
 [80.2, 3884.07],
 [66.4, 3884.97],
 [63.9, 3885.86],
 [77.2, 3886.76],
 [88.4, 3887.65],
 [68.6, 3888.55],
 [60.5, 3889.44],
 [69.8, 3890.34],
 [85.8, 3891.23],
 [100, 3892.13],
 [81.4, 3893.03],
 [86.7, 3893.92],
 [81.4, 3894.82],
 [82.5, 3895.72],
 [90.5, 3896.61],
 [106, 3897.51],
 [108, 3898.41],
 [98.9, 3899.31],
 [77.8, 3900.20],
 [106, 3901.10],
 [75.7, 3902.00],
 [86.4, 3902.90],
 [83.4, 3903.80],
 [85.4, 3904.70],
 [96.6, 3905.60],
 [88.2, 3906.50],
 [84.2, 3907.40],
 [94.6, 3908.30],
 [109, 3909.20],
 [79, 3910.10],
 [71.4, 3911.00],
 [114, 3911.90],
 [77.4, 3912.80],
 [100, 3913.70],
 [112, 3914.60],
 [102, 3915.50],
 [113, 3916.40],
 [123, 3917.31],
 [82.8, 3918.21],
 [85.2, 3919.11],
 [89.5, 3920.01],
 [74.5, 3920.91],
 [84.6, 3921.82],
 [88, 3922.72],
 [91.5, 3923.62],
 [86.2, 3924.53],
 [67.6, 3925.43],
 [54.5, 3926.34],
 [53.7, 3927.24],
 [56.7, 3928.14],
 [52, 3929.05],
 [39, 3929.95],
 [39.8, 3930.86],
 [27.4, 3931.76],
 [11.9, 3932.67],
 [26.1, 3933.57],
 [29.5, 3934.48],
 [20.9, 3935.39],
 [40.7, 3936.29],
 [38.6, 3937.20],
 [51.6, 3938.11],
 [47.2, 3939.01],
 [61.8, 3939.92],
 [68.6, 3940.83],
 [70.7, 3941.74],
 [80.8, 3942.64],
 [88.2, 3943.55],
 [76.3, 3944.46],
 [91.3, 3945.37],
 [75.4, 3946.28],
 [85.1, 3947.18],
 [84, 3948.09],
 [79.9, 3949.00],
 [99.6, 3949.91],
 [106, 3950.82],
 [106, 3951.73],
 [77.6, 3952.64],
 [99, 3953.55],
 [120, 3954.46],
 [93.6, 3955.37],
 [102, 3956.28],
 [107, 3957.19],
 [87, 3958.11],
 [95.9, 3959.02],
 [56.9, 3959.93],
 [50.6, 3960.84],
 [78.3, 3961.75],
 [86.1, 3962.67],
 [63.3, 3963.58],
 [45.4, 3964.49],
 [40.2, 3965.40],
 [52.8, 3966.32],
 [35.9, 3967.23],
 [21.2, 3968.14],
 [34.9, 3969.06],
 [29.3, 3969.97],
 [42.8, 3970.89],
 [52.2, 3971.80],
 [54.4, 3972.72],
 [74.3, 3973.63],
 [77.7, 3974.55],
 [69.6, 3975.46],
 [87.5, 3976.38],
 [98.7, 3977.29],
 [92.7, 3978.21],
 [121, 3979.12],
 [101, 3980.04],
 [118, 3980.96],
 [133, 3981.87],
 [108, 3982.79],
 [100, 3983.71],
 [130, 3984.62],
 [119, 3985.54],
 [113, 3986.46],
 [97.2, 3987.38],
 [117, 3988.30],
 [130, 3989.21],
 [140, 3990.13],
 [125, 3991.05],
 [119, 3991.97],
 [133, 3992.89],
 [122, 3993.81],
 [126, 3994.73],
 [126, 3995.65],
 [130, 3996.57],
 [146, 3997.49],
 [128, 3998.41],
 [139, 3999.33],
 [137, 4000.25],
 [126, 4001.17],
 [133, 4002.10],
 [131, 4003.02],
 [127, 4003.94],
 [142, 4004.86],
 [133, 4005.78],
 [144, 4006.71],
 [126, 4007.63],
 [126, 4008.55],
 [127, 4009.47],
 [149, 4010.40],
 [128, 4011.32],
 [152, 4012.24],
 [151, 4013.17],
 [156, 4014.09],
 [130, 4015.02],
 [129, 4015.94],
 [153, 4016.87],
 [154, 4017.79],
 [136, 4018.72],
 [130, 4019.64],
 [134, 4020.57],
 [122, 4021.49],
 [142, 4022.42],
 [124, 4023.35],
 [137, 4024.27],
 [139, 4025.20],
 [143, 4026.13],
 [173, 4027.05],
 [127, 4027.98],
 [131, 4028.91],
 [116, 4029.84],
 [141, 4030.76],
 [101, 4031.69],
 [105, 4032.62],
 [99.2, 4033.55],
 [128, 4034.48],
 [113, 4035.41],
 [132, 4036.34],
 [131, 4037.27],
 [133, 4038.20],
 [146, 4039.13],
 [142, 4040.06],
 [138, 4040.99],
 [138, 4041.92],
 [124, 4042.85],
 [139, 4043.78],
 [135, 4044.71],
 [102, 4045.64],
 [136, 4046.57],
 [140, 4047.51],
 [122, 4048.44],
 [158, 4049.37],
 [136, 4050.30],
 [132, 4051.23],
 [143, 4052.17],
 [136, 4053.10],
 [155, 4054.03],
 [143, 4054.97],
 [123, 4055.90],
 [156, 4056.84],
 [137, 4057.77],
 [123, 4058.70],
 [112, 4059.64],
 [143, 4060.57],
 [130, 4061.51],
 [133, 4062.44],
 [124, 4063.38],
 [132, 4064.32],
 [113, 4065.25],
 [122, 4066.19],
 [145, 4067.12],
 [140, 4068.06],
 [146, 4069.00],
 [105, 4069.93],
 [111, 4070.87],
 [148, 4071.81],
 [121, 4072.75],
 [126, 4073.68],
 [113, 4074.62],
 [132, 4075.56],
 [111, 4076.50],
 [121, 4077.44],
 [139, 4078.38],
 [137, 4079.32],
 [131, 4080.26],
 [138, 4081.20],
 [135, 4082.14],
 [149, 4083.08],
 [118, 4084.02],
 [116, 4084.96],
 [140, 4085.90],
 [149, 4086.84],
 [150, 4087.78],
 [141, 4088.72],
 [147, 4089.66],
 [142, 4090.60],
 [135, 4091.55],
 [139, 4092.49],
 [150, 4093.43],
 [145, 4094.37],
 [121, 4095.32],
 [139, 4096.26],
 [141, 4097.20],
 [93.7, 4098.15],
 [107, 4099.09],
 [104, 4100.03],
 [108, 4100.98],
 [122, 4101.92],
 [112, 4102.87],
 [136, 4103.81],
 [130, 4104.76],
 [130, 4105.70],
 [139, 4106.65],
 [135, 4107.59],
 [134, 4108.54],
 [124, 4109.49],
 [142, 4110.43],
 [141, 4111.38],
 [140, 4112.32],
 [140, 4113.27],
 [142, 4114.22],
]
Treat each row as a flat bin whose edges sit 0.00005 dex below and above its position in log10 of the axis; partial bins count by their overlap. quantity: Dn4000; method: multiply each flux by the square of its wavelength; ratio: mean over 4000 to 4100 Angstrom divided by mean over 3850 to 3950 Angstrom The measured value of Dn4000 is 1.92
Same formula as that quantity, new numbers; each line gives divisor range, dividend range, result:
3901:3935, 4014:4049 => 1.82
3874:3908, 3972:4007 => 1.51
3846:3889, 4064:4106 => 2.06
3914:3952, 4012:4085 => 1.99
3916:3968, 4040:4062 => 2.02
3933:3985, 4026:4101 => 1.85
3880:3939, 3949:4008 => 1.37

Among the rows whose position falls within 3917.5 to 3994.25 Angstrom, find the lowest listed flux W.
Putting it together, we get 11.9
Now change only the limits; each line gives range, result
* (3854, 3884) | 47.4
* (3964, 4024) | 21.2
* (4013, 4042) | 99.2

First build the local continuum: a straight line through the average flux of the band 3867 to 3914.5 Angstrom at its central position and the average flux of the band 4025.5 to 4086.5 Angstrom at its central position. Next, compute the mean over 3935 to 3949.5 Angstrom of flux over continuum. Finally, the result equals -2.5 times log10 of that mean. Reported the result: 0.413 mag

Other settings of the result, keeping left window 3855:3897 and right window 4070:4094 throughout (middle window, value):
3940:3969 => 0.24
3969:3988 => 0.16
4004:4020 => -0.22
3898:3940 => 0.16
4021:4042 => -0.10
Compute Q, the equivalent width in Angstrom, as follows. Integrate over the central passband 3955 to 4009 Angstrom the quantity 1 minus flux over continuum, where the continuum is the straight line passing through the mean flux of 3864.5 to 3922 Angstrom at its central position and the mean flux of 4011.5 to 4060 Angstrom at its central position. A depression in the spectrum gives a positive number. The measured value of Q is 7.7 Angstrom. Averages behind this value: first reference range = 83.5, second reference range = 134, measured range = 99.7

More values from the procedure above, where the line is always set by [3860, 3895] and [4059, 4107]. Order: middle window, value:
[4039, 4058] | -2.63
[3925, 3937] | 6.60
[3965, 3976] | 5.58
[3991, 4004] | -2.85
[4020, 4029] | -1.85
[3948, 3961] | 0.41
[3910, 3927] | -0.72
